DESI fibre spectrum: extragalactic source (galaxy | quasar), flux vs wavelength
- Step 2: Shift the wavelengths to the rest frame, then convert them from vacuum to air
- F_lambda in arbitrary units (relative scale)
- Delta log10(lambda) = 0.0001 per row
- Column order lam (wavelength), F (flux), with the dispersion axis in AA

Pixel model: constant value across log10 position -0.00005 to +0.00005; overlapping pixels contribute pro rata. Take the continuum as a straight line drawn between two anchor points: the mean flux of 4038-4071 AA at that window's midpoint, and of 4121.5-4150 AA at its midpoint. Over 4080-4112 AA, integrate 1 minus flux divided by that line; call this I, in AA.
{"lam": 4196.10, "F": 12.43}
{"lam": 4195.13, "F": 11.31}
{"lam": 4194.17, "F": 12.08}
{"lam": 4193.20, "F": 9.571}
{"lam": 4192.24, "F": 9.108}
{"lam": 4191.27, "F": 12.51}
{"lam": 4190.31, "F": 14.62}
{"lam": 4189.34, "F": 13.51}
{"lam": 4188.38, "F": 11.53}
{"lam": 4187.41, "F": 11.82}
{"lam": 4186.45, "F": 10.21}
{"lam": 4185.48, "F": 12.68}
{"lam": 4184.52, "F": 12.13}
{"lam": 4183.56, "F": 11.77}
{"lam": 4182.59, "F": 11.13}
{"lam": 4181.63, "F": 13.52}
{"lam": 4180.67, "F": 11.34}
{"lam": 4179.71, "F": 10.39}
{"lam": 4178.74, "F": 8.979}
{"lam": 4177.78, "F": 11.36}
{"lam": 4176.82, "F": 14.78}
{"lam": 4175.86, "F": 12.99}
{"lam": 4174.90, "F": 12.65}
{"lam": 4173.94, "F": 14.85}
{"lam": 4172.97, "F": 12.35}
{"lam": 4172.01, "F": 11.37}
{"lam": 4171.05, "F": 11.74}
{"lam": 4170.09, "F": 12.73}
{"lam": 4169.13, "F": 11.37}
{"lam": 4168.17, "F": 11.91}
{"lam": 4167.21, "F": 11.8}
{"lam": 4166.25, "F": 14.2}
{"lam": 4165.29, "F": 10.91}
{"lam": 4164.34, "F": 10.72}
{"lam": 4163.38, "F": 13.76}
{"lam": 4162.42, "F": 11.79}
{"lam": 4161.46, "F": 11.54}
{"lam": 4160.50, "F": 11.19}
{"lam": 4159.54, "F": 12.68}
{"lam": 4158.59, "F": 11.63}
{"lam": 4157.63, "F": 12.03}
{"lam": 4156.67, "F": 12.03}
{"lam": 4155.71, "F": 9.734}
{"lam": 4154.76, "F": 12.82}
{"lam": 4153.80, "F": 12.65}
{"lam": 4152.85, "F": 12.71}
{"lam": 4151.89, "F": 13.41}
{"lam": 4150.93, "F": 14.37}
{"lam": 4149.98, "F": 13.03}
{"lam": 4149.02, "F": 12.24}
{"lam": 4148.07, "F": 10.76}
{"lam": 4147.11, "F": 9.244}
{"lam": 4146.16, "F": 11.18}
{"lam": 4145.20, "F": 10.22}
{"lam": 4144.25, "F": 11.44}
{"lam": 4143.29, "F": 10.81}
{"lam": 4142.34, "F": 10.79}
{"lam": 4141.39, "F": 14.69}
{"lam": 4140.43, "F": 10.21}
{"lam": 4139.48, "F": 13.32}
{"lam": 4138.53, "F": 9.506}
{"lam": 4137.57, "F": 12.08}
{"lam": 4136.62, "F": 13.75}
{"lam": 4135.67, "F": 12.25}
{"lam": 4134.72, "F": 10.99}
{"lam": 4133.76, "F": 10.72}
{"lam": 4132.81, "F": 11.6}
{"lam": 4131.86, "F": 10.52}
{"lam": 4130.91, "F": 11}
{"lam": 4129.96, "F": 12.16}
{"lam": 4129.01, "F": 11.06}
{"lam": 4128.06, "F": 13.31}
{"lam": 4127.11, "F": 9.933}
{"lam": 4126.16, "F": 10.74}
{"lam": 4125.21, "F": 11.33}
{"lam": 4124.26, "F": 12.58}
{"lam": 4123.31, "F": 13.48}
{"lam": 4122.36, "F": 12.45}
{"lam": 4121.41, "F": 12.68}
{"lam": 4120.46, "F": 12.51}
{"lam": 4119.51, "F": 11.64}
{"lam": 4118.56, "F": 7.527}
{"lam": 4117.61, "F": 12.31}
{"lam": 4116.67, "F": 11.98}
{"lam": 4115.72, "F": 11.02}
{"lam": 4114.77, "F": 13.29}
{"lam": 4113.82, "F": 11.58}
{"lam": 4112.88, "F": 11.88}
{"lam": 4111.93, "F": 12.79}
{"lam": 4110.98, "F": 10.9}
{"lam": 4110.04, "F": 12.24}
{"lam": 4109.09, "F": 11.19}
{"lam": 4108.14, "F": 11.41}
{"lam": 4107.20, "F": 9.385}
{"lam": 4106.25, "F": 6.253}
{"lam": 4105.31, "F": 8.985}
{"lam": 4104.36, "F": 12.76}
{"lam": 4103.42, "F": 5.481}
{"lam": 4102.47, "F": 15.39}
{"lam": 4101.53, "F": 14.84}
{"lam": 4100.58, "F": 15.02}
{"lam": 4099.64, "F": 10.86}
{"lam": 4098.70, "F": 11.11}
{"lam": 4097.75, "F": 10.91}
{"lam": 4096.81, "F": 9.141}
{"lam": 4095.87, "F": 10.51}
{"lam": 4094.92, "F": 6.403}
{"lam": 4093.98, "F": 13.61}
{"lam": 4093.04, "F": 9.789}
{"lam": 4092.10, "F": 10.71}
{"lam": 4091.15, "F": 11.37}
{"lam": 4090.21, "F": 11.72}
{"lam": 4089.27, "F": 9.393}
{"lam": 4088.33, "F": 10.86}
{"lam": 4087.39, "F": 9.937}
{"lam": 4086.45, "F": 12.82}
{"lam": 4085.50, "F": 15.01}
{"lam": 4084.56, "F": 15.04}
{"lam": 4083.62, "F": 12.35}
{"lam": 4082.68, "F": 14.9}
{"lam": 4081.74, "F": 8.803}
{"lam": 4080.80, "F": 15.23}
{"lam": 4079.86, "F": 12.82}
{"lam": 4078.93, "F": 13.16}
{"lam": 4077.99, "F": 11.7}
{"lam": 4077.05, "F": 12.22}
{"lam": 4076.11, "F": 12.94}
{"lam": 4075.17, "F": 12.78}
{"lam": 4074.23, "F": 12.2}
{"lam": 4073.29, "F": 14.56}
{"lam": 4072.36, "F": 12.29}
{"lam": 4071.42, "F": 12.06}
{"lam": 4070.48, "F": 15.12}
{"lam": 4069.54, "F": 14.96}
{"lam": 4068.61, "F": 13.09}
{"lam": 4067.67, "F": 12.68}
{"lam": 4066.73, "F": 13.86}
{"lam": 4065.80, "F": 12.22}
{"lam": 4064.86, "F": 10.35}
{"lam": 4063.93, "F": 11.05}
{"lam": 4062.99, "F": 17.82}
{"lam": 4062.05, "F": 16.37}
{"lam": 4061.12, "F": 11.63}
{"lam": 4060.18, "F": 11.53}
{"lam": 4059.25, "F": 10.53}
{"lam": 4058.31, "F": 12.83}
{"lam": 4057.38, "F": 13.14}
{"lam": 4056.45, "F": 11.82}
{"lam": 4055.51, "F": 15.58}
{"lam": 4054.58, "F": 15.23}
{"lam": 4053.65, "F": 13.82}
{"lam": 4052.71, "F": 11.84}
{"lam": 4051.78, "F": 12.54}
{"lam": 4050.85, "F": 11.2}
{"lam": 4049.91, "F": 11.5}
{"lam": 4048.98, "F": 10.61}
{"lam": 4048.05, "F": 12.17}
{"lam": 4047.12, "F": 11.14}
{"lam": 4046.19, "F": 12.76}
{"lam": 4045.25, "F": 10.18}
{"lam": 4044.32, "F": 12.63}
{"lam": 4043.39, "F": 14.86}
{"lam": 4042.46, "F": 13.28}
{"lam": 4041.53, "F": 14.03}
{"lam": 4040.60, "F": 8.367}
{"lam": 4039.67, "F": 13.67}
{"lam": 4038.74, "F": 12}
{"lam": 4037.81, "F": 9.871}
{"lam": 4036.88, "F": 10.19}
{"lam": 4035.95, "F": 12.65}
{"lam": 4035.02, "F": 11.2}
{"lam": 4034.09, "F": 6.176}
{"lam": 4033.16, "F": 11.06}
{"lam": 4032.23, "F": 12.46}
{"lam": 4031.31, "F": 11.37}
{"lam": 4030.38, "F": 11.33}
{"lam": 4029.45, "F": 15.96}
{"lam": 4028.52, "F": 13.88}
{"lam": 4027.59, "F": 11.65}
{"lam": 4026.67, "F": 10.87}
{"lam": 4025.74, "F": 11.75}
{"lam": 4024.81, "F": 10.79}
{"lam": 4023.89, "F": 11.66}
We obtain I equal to 2.0 AA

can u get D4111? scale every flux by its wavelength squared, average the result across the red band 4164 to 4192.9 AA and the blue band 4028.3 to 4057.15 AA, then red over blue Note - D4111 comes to 1.06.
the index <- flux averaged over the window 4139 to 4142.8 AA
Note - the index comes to 12.3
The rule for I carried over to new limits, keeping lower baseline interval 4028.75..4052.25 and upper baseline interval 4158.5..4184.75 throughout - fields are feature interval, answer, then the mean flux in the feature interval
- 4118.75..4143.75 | 0.5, 11.7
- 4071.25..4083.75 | -1.0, 12.7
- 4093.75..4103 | 0.1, 11.7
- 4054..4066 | -1.3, 13.1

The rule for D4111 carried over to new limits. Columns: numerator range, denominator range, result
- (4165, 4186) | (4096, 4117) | 1.11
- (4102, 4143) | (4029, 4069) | 0.96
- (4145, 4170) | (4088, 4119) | 1.12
